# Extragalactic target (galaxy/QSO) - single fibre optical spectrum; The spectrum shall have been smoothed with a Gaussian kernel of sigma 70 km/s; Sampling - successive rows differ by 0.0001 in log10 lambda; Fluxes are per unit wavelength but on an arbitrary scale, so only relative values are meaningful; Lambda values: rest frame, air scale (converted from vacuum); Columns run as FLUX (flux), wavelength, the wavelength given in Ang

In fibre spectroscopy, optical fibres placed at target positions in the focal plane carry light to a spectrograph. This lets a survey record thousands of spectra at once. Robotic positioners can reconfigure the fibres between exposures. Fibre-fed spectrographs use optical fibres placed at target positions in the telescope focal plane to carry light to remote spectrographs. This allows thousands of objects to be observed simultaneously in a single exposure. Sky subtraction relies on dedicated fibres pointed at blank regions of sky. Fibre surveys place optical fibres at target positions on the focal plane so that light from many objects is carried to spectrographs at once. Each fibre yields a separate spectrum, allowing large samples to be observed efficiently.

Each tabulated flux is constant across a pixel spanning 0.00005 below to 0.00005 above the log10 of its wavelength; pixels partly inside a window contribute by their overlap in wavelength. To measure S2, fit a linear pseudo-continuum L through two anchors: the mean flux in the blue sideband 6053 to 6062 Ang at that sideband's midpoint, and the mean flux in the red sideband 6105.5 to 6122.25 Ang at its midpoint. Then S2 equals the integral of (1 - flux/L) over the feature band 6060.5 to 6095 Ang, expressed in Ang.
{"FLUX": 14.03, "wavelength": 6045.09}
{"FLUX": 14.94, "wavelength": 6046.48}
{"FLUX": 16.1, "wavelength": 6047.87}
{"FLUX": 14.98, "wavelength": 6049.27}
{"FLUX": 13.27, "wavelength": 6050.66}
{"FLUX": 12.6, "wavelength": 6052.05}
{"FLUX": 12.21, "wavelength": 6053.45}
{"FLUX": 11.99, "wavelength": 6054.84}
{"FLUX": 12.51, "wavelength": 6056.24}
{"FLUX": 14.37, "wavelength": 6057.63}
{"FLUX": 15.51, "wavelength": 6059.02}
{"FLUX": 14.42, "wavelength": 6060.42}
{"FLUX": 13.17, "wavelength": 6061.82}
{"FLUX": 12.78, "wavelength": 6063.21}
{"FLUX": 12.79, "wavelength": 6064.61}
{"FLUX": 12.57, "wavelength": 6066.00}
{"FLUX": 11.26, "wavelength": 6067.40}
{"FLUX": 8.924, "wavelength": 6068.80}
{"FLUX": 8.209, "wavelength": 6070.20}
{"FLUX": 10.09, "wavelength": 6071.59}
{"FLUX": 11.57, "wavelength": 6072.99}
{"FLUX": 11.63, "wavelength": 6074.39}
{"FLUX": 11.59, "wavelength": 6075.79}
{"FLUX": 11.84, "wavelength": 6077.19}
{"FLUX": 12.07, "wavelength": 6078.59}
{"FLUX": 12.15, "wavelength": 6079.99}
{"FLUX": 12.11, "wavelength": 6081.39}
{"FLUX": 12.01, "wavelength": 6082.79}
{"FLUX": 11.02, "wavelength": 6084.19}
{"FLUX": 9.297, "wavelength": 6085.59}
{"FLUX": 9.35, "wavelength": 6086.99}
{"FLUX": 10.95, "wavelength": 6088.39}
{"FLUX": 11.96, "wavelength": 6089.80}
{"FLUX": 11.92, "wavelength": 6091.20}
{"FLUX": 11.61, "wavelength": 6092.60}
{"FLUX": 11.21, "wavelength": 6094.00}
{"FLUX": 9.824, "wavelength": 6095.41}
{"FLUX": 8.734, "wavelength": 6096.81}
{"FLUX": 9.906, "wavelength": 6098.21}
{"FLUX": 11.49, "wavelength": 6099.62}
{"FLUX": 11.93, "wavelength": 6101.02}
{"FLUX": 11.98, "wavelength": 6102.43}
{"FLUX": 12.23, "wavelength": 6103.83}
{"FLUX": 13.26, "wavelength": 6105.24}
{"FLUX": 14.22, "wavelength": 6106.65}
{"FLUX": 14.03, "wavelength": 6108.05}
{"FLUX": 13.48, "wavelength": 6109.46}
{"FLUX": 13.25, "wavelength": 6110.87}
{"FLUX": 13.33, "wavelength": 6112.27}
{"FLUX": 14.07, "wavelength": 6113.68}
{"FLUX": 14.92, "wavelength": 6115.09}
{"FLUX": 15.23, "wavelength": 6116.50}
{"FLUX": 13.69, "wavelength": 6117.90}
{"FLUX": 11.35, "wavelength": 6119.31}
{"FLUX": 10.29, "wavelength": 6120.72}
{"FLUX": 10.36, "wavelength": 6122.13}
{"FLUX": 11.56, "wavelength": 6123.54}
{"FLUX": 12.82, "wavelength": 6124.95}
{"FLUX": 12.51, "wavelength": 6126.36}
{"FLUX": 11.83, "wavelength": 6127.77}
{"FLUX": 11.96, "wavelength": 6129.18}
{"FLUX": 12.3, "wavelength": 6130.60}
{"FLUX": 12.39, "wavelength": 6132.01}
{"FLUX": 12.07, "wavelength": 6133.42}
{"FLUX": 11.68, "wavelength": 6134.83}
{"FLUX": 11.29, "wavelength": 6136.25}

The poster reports 5.3 Ang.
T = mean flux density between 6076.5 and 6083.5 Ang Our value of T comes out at 12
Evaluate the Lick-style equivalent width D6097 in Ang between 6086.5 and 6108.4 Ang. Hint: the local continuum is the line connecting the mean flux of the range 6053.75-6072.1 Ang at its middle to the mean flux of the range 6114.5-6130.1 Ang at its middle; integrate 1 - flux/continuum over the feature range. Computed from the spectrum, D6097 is 1.4 Ang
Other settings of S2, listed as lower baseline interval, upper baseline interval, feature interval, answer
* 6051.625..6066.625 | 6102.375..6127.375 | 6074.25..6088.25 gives 1.9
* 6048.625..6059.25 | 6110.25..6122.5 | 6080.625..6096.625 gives 2.7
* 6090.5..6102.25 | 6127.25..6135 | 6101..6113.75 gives -2.2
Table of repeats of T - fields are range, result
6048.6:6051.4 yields 14.1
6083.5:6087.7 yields 9.9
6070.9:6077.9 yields 11.3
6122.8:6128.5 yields 12.2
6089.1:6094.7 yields 11.7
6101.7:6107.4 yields 12.9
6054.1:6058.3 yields 12.9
